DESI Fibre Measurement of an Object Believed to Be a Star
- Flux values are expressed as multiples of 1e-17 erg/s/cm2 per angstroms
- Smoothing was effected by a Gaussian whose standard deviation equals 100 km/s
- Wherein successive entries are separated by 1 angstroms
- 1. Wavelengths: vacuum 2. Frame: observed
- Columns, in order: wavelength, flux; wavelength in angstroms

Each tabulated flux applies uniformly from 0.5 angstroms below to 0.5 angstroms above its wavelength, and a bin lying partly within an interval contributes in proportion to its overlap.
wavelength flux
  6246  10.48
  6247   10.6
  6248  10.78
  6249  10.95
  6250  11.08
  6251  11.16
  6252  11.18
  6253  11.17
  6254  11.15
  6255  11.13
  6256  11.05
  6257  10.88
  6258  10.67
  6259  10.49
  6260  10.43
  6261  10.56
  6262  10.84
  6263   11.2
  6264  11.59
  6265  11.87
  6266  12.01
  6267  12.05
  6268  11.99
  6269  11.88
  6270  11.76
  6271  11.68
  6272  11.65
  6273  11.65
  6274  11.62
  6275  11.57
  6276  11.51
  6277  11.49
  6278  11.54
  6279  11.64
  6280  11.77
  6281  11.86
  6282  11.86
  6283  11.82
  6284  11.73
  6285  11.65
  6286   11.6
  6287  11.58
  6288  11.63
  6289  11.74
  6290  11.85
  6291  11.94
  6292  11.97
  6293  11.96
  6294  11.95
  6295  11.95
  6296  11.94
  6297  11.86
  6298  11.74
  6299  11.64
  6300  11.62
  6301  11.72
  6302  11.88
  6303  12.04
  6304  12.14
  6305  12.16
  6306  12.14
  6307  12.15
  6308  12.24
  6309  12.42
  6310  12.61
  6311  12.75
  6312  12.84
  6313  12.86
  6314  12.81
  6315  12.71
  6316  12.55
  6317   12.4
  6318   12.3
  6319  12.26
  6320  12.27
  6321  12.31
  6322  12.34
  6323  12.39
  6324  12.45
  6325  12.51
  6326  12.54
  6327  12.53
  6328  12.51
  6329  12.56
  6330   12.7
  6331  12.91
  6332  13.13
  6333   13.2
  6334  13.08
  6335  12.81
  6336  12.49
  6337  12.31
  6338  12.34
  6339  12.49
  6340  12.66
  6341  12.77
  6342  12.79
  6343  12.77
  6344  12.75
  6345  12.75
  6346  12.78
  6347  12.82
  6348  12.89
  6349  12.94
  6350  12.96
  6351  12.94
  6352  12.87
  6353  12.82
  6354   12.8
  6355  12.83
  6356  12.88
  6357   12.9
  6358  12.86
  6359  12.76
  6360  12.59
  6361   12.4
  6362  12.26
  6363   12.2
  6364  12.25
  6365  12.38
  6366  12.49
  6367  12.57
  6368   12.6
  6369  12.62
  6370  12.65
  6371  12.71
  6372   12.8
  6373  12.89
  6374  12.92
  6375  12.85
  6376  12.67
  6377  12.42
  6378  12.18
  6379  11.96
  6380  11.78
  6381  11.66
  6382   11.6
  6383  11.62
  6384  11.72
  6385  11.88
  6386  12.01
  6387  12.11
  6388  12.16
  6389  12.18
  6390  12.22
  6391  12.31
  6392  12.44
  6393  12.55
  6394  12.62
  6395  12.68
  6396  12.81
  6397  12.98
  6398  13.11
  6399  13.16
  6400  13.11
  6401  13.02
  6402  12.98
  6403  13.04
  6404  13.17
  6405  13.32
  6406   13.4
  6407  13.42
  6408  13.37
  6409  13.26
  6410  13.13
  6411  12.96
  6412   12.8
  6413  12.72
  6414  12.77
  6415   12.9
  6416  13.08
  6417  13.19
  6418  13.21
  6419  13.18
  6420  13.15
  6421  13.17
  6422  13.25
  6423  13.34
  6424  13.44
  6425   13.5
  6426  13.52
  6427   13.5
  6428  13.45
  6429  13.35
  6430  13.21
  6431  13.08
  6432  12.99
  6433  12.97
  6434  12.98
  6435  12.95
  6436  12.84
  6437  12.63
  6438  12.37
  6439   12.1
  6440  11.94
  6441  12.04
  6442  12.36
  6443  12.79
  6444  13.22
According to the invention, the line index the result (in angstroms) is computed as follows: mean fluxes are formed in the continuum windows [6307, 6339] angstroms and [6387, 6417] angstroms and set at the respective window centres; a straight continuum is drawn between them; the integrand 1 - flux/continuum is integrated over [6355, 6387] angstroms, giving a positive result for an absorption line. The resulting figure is 0.92 angstroms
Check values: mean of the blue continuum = 12.6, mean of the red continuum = 12.9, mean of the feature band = 12.4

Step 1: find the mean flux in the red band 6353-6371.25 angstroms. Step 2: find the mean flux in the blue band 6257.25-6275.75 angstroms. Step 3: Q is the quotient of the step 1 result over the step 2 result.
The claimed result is 1.10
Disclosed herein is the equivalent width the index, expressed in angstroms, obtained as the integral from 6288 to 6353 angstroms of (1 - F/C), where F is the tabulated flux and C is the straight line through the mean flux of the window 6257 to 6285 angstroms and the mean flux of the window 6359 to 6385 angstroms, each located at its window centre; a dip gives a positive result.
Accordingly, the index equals -2.8 angstroms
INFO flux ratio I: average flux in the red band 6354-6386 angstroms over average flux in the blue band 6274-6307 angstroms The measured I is 1.05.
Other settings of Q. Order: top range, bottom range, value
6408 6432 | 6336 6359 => 1.03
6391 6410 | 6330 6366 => 1.02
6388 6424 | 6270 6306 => 1.10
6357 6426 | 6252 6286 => 1.11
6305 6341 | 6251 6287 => 1.10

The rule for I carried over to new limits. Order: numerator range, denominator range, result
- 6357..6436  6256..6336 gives 1.06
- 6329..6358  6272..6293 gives 1.09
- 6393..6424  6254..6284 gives 1.14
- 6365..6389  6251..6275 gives 1.09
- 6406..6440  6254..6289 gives 1.14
